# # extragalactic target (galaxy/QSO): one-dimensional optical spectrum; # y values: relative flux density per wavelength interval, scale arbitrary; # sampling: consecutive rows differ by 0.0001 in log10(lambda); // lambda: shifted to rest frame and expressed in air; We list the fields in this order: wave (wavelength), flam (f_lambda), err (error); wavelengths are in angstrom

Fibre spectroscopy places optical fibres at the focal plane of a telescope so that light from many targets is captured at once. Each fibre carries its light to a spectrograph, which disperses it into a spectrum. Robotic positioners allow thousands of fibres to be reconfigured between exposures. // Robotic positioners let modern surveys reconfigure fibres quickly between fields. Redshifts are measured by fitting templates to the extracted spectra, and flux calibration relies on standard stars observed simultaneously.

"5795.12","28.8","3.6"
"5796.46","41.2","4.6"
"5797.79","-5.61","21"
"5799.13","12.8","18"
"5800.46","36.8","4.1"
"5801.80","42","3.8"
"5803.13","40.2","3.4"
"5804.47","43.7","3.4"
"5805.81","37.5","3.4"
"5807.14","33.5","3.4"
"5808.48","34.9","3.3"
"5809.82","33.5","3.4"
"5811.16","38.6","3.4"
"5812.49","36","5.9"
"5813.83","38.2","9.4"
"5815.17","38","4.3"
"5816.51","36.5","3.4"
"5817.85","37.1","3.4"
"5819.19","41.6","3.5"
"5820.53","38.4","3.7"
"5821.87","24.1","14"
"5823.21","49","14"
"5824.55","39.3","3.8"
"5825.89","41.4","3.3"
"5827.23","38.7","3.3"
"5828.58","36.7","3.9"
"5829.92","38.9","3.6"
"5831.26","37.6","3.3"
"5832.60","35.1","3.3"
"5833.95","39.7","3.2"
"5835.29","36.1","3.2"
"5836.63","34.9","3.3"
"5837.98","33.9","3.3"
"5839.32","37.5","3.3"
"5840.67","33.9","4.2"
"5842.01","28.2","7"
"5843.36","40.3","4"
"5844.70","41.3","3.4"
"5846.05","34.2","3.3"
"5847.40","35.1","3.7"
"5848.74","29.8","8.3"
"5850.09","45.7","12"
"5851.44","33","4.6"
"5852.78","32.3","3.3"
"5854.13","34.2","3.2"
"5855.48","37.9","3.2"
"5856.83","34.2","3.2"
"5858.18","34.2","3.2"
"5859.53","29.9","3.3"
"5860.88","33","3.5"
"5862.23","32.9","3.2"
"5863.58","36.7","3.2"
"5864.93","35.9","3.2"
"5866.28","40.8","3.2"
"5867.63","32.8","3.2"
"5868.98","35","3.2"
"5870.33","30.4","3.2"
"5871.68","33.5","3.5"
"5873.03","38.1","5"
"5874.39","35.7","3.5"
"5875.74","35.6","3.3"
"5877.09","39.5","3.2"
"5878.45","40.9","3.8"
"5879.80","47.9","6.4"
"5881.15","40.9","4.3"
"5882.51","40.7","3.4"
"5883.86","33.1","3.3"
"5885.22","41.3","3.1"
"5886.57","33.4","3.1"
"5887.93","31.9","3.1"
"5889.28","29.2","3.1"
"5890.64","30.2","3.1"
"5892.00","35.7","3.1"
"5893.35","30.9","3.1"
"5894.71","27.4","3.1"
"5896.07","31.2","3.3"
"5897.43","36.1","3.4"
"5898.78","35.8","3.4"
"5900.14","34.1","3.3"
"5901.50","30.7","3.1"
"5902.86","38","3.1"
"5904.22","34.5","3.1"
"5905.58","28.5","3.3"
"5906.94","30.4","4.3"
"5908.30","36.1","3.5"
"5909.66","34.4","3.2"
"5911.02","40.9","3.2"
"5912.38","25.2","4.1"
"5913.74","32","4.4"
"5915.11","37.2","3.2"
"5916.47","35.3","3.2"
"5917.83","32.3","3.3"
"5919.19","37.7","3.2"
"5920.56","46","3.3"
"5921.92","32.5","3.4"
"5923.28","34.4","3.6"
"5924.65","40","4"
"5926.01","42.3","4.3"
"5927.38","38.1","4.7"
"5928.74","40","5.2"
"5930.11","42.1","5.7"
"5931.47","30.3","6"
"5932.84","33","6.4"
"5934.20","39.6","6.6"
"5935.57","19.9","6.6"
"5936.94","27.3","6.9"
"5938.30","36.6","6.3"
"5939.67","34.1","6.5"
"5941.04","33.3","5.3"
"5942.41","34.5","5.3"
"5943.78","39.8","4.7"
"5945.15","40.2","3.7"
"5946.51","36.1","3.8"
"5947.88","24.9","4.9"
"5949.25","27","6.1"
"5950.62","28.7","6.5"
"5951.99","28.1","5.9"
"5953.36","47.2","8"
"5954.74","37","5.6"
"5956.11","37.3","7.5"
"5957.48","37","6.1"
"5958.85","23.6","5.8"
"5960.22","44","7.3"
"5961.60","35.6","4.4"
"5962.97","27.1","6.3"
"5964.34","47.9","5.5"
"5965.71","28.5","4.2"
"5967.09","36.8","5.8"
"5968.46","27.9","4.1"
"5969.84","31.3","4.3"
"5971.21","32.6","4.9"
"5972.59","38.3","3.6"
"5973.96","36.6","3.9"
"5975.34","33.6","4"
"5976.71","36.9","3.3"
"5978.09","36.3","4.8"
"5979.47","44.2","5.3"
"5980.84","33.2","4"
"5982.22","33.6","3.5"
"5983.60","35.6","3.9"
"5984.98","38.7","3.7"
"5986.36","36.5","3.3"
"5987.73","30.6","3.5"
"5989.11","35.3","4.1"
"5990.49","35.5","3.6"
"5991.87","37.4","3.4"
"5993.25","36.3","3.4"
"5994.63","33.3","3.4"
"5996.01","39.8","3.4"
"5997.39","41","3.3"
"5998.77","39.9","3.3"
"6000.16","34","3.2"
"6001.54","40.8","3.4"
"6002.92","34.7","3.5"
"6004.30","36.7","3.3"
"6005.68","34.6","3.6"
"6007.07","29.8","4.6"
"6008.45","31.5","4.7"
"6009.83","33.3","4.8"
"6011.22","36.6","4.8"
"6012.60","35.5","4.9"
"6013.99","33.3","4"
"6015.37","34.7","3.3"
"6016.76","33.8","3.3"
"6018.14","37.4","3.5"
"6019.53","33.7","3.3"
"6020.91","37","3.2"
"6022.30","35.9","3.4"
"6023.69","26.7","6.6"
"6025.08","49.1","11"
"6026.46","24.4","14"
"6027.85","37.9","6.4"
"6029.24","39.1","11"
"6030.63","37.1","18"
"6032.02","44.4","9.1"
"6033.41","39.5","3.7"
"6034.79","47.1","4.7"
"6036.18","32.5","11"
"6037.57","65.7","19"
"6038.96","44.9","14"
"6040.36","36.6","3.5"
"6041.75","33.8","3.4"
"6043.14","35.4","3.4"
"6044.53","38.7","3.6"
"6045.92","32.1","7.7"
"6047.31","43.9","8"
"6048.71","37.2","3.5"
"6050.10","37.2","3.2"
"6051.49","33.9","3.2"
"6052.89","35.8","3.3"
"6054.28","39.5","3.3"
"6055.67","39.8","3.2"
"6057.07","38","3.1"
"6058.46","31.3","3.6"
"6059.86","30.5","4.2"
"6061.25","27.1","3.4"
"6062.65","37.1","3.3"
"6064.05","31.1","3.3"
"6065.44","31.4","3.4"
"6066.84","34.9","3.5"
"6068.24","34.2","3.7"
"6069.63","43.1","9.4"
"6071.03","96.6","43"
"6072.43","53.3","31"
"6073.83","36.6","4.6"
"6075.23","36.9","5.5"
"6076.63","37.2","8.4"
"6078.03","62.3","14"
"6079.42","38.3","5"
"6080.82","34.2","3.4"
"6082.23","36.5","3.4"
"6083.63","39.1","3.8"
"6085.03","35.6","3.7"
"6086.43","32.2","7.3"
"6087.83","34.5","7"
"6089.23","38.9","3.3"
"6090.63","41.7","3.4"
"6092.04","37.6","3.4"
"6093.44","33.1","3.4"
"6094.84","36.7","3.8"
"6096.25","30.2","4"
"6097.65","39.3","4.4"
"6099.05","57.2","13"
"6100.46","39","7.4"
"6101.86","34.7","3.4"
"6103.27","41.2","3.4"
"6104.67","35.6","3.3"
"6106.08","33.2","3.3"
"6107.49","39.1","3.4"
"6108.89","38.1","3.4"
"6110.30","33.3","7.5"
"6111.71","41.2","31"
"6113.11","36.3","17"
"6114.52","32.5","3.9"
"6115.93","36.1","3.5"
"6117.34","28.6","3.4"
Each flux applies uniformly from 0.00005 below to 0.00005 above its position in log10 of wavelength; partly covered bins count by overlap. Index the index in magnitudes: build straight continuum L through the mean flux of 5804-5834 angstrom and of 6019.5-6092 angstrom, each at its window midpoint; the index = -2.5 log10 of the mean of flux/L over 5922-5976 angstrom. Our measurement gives 0.113 mag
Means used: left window 37.7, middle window 34.7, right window 39.1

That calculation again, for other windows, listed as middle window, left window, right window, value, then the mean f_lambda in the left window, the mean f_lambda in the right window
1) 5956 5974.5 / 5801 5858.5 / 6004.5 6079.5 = 0.10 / 36.9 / 38.5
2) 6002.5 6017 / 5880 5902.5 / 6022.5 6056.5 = 0.12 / 34.3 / 38.8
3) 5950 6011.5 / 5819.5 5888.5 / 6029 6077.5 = 0.09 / 36.4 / 39.9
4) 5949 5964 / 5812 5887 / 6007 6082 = 0.10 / 36.6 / 38.6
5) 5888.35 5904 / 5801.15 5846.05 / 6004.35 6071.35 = 0.15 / 37.4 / 37.5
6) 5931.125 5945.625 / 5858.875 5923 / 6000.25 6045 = 0.07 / 34.9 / 37.2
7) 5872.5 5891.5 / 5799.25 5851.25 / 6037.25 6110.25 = 0.01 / 37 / 39.1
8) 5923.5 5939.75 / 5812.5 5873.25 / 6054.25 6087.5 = 0.07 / 36.1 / 39.8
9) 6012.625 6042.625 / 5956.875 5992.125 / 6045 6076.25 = -0.02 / 35.1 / 39.1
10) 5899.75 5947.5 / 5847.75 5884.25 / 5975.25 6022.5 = 0.03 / 36.1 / 35.8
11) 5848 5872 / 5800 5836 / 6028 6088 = 0.11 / 37.9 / 39.7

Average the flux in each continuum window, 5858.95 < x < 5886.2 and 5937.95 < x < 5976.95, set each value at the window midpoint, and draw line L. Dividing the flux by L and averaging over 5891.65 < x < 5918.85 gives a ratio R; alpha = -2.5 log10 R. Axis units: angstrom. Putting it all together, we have 0.08 mag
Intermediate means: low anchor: 36.7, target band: 33.4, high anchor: 34.5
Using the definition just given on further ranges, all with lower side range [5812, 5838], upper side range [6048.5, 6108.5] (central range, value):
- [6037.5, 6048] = -0.033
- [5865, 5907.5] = 0.088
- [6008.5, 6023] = 0.108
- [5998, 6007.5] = 0.075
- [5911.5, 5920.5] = 0.114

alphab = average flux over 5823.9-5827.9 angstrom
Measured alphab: 39.8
